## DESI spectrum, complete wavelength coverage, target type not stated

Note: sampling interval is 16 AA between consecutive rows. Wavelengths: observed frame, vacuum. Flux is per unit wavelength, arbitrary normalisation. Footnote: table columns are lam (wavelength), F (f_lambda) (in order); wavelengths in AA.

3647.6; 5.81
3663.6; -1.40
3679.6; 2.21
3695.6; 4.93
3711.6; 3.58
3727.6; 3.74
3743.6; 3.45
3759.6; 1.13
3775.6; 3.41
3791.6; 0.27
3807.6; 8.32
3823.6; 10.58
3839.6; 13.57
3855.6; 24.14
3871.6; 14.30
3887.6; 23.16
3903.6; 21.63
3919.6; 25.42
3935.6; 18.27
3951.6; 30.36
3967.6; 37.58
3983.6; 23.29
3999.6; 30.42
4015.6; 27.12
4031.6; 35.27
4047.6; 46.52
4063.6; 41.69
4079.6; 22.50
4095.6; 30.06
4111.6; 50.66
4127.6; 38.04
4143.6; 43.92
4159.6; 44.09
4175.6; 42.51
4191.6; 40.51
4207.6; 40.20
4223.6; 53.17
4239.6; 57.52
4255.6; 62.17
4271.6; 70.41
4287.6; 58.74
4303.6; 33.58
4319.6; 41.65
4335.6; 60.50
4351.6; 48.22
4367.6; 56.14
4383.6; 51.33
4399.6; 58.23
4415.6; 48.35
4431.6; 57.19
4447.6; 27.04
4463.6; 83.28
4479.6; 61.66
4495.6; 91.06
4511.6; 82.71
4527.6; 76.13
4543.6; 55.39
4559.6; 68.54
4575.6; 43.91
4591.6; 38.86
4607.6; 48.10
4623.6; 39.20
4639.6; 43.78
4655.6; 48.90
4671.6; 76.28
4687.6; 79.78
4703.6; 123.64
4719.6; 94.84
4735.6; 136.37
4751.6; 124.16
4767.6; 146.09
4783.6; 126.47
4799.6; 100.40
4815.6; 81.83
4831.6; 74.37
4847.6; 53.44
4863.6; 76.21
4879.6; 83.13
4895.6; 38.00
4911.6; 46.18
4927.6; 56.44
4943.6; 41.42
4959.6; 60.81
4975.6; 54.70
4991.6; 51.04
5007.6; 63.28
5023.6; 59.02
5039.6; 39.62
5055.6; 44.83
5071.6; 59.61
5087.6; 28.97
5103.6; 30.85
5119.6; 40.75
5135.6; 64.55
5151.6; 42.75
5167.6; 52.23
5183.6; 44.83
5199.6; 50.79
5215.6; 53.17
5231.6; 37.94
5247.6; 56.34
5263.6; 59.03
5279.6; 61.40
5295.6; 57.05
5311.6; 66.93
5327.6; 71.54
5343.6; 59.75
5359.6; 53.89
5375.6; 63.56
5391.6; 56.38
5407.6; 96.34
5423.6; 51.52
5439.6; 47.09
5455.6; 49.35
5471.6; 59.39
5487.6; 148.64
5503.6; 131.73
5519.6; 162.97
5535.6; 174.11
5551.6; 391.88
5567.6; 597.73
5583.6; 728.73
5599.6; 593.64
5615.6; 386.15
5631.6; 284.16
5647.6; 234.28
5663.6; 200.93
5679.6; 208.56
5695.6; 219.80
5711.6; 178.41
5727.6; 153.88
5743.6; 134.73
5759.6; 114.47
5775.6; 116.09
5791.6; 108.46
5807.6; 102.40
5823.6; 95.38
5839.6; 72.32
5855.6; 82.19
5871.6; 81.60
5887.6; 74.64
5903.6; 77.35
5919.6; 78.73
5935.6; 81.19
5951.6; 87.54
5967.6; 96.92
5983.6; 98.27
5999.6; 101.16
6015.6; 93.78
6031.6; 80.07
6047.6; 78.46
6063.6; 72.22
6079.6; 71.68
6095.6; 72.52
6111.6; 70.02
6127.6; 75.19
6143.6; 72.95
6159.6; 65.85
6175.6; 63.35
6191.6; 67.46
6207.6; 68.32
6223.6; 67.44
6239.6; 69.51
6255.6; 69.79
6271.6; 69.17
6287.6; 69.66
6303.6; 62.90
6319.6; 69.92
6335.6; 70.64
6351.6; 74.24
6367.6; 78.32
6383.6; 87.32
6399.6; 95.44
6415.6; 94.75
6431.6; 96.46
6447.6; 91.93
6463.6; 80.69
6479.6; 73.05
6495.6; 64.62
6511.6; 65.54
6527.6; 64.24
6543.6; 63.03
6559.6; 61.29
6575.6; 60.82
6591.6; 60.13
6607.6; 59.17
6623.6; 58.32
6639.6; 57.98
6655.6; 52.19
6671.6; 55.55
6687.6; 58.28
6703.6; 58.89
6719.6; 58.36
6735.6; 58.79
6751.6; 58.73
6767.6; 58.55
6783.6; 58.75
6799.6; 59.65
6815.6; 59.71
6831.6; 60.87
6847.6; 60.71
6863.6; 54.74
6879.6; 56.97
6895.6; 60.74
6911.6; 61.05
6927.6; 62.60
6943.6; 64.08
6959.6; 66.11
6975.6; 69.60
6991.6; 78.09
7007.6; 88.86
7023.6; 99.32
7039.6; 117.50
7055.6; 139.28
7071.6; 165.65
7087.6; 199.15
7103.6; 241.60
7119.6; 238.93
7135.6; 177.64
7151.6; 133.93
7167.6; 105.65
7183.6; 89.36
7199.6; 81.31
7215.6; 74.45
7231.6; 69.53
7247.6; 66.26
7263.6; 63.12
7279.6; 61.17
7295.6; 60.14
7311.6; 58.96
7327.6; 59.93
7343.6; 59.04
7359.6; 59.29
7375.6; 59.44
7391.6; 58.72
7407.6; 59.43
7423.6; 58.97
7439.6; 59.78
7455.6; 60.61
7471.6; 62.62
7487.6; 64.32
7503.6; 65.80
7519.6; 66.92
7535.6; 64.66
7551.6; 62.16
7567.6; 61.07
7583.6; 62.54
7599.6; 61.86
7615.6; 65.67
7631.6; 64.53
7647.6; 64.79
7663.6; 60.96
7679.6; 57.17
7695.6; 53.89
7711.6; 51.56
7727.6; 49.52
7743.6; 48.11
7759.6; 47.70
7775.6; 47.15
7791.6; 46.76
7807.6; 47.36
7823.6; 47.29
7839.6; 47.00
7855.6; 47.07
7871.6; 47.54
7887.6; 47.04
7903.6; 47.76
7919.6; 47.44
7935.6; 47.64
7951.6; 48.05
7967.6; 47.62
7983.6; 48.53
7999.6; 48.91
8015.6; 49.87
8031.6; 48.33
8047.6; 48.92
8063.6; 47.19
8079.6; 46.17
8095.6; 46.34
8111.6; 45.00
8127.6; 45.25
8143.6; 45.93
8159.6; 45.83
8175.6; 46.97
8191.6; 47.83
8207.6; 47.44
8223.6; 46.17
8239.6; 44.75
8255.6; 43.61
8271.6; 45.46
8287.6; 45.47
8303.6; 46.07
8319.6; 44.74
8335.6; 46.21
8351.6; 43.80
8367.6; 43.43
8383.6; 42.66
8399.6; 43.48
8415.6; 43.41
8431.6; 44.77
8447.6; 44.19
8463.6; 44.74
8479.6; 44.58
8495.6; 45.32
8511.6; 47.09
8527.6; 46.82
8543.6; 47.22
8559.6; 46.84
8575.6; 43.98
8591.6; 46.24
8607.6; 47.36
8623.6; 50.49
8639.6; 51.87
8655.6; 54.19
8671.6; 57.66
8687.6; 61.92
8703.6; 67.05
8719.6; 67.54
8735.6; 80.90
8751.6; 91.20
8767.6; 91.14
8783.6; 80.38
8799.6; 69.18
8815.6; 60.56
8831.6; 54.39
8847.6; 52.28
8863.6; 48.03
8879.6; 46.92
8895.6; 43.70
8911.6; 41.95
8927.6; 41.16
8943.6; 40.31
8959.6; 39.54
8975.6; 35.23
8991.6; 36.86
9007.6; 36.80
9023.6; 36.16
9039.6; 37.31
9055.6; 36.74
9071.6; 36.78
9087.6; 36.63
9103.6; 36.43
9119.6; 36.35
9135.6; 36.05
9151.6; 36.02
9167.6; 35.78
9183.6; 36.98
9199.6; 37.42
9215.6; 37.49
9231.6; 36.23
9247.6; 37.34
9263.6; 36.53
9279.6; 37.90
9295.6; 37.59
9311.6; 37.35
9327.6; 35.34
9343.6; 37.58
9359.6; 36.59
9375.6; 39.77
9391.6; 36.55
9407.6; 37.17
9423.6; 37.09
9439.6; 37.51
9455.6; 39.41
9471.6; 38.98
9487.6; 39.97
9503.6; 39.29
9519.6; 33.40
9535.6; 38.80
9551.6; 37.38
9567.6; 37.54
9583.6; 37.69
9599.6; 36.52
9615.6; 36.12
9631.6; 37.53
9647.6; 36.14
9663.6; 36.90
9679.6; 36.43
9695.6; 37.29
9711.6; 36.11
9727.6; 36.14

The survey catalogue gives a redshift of 3.591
